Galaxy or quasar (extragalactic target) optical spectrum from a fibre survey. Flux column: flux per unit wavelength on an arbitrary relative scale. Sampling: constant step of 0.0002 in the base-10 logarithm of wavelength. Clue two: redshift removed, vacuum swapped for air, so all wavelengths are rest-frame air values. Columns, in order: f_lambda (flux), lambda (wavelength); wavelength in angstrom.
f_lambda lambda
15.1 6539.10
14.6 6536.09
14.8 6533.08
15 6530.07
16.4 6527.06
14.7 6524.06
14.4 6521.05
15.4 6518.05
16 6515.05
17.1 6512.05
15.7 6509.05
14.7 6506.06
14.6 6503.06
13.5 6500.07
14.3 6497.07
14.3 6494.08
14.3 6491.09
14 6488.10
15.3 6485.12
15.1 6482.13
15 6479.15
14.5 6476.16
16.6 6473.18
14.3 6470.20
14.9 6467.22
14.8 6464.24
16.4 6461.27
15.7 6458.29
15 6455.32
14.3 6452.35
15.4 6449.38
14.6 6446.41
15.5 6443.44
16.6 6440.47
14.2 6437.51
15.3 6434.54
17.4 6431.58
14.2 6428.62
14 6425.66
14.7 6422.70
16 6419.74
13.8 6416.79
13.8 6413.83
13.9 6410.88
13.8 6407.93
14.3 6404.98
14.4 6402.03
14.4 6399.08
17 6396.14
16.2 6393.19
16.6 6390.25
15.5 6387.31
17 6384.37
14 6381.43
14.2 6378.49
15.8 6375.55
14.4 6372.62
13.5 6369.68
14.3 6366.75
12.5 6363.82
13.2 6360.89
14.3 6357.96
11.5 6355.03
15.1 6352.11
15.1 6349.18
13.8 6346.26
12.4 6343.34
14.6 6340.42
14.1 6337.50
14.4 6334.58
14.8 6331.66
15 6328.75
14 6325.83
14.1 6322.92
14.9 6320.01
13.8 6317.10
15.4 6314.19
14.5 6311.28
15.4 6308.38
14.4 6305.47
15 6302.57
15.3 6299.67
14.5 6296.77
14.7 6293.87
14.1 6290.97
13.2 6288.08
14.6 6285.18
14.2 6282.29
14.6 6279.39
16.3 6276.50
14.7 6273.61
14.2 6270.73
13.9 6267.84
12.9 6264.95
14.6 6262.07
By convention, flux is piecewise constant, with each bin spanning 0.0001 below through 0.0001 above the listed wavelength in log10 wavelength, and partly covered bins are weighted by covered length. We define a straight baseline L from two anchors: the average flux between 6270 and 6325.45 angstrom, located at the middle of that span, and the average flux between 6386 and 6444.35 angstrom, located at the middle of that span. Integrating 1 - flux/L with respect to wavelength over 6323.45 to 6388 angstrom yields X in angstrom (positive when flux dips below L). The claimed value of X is 2.7 angstrom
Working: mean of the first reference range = 14.6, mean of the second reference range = 15.1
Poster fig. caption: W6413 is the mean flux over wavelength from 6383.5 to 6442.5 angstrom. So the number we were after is 15.1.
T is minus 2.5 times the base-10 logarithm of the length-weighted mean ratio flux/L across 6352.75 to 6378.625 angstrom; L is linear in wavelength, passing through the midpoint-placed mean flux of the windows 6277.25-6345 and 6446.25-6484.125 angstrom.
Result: 0.07 mag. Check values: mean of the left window 14.5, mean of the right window 15.1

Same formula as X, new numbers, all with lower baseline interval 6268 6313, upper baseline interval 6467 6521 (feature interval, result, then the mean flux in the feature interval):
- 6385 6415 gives -0.5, 15.1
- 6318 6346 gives 0.9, 14.2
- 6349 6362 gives 0.9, 13.7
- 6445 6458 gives 0.0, 14.9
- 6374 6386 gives -0.4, 15.2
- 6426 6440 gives -0.4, 15.3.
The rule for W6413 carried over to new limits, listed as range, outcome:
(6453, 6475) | 15.3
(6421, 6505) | 15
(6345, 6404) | 14.6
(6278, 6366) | 14.2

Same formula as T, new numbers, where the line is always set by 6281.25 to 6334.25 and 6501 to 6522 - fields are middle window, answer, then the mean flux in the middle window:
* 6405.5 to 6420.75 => 0.06 mag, 14.2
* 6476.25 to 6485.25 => 0.02 mag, 15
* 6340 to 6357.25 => 0.08 mag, 13.7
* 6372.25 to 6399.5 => -0.05 mag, 15.6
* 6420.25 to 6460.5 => -0.01 mag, 15.2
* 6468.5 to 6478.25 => 0.01 mag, 15.1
